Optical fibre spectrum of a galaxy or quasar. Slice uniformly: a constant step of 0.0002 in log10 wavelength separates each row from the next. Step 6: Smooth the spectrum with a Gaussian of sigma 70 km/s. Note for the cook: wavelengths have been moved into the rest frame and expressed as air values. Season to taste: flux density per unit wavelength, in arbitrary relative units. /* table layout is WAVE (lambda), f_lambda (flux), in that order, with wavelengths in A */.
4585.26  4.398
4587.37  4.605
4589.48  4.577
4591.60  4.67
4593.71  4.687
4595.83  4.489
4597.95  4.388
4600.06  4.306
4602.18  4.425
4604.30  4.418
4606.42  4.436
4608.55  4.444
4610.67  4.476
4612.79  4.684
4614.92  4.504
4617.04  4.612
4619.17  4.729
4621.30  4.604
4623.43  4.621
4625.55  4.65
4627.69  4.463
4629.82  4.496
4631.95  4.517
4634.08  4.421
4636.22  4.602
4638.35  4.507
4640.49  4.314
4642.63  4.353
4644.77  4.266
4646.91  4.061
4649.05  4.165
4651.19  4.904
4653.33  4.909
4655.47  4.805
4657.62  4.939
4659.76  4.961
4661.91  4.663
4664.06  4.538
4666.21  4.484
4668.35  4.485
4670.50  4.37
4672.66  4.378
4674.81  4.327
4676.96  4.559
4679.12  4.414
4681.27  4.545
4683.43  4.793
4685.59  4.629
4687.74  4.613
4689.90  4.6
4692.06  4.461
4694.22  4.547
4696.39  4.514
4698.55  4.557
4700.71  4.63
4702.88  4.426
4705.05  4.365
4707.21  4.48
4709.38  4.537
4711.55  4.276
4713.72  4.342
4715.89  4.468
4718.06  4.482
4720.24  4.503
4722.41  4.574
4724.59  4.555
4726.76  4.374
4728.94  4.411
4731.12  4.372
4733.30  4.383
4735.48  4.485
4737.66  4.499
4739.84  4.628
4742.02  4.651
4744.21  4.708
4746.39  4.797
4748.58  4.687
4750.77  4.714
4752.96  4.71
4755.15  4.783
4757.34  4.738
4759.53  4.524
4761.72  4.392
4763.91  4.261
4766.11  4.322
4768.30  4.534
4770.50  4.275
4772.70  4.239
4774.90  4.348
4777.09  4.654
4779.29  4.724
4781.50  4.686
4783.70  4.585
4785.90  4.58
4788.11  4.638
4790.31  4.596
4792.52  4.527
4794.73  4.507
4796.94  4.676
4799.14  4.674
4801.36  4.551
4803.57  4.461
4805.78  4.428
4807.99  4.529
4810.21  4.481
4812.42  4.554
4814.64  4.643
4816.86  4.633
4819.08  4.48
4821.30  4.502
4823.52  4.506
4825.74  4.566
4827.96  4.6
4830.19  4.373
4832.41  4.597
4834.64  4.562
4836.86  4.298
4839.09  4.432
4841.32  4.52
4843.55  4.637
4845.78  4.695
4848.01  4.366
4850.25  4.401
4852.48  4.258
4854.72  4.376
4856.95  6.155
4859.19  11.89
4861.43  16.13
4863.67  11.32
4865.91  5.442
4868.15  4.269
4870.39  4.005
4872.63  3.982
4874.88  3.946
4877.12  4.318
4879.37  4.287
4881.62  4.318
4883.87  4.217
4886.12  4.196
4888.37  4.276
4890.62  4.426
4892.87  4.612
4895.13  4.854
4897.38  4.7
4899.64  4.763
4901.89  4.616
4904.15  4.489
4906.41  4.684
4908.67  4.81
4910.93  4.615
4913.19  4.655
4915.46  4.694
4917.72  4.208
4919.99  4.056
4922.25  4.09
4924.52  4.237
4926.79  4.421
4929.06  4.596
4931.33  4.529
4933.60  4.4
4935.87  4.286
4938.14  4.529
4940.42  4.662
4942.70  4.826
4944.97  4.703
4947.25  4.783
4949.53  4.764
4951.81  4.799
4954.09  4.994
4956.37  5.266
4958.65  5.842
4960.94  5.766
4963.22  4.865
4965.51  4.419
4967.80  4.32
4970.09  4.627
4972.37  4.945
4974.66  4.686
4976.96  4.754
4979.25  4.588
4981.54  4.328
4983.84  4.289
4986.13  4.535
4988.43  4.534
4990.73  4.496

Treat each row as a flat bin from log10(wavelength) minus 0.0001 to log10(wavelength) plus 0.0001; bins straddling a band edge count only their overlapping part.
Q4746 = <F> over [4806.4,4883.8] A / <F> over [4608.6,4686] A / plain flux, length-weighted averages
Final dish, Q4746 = 1.2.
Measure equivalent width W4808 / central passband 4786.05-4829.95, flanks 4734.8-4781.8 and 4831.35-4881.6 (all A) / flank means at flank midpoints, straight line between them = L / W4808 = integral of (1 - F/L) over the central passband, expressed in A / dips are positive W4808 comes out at 4.8 A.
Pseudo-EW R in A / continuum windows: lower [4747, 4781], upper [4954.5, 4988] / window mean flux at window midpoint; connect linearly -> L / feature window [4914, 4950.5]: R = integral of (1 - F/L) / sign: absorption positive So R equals 2.0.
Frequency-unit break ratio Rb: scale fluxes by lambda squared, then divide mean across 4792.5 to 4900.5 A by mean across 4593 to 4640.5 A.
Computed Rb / 1.23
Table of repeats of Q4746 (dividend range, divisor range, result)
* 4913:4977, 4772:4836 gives 1.03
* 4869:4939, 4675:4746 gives 0.98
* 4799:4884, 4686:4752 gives 1.15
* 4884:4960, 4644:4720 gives 1.02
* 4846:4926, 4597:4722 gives 1.15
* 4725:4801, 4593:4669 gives 1.00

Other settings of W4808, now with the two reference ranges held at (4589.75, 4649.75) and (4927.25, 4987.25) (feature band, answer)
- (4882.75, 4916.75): 0.8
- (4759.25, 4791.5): 0.7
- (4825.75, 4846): 0.5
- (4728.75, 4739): 0.3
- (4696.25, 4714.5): 0.3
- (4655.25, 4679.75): -0.3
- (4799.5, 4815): 0.3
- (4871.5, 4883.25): 1.3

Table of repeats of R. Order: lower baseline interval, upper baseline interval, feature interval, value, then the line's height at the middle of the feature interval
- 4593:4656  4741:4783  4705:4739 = 0.7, 4.55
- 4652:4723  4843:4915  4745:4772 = 1.6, 4.84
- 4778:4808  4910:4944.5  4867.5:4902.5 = 1.1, 4.5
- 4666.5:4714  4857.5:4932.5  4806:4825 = 1.6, 4.95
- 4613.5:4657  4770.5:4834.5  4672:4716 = 0.3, 4.53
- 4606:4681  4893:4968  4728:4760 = -0.2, 4.58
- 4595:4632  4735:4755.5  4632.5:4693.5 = 0.5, 4.57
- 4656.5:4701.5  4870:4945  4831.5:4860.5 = -5.0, 4.48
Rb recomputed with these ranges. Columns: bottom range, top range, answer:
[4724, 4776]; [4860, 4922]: 1.21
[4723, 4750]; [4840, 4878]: 1.40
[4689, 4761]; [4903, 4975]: 1.13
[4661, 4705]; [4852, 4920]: 1.29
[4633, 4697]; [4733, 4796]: 1.05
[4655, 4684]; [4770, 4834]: 1.05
